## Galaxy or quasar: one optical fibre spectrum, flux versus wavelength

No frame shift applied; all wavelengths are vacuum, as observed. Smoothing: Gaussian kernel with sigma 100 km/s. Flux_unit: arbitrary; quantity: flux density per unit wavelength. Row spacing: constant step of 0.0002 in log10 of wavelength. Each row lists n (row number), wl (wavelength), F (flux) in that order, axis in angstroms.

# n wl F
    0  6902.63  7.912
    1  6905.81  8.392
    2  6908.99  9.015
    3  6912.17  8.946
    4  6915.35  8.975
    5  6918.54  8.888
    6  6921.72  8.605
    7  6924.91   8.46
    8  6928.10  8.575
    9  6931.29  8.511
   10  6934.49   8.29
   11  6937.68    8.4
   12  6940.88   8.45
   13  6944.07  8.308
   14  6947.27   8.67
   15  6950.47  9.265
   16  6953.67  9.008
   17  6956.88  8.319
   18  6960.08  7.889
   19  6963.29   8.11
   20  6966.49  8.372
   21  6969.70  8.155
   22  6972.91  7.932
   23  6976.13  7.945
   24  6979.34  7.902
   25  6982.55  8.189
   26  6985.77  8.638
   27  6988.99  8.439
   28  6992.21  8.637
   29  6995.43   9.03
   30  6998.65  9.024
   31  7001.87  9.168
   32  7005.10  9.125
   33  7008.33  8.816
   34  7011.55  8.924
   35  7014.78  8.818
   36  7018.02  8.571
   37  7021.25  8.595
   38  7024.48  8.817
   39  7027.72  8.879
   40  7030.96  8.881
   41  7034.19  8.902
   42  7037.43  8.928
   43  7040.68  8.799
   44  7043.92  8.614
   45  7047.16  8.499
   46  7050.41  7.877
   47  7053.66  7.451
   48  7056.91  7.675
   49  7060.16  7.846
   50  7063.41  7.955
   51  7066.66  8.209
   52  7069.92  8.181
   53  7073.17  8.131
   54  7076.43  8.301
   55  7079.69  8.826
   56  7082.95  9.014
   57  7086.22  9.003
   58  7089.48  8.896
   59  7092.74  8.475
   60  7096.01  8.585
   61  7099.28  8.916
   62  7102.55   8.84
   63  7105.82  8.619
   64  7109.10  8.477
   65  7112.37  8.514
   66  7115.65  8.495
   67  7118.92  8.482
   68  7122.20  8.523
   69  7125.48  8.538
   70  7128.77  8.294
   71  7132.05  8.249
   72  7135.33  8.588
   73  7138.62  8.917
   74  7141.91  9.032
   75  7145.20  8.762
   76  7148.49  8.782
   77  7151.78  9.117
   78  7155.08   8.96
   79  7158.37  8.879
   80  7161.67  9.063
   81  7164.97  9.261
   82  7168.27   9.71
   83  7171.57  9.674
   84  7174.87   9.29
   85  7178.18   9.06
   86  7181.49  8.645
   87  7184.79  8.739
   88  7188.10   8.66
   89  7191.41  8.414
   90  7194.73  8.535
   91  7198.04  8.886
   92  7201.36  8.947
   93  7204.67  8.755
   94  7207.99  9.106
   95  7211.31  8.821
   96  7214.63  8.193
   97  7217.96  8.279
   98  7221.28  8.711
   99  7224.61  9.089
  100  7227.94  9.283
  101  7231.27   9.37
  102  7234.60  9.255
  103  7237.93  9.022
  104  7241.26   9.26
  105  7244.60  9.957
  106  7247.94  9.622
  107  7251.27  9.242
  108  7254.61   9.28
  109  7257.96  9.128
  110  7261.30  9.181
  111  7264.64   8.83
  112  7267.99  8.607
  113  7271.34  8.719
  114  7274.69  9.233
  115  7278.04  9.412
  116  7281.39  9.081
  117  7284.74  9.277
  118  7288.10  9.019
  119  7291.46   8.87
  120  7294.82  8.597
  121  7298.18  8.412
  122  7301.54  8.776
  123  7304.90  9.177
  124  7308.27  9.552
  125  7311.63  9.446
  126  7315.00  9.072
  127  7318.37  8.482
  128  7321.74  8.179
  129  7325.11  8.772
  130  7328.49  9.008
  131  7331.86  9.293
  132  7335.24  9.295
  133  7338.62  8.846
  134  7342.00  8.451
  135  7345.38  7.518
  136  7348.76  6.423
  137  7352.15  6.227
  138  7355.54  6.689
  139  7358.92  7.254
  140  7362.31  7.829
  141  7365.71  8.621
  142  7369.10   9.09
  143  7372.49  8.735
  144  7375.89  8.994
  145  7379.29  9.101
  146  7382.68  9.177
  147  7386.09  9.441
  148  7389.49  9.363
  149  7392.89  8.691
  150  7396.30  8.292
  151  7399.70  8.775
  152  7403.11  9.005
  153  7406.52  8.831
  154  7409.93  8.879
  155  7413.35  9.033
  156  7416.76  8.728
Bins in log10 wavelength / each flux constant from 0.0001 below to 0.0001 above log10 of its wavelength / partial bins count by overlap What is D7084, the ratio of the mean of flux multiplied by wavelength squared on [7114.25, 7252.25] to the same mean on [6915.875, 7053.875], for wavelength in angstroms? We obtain 1.10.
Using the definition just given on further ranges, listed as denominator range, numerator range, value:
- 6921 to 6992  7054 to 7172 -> 1.08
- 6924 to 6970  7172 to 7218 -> 1.11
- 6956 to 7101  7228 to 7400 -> 1.12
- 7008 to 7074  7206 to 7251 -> 1.13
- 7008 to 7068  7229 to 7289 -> 1.16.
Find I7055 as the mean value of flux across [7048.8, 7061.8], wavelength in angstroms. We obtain 7.71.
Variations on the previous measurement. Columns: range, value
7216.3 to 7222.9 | 8.5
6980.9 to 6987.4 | 8.41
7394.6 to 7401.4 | 8.54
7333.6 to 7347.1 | 8.52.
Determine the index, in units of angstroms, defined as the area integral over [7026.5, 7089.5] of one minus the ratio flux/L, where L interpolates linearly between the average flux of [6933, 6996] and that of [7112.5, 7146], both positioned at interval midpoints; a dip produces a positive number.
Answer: 0.5 angstroms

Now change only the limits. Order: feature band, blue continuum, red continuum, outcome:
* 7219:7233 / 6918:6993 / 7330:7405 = -1.1 angstroms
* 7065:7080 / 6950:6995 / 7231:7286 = 0.6 angstroms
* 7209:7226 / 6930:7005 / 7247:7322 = 0.5 angstroms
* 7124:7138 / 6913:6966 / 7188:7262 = 0.6 angstroms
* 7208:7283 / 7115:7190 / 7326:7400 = -3.5 angstroms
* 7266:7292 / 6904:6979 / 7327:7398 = -1.9 angstroms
